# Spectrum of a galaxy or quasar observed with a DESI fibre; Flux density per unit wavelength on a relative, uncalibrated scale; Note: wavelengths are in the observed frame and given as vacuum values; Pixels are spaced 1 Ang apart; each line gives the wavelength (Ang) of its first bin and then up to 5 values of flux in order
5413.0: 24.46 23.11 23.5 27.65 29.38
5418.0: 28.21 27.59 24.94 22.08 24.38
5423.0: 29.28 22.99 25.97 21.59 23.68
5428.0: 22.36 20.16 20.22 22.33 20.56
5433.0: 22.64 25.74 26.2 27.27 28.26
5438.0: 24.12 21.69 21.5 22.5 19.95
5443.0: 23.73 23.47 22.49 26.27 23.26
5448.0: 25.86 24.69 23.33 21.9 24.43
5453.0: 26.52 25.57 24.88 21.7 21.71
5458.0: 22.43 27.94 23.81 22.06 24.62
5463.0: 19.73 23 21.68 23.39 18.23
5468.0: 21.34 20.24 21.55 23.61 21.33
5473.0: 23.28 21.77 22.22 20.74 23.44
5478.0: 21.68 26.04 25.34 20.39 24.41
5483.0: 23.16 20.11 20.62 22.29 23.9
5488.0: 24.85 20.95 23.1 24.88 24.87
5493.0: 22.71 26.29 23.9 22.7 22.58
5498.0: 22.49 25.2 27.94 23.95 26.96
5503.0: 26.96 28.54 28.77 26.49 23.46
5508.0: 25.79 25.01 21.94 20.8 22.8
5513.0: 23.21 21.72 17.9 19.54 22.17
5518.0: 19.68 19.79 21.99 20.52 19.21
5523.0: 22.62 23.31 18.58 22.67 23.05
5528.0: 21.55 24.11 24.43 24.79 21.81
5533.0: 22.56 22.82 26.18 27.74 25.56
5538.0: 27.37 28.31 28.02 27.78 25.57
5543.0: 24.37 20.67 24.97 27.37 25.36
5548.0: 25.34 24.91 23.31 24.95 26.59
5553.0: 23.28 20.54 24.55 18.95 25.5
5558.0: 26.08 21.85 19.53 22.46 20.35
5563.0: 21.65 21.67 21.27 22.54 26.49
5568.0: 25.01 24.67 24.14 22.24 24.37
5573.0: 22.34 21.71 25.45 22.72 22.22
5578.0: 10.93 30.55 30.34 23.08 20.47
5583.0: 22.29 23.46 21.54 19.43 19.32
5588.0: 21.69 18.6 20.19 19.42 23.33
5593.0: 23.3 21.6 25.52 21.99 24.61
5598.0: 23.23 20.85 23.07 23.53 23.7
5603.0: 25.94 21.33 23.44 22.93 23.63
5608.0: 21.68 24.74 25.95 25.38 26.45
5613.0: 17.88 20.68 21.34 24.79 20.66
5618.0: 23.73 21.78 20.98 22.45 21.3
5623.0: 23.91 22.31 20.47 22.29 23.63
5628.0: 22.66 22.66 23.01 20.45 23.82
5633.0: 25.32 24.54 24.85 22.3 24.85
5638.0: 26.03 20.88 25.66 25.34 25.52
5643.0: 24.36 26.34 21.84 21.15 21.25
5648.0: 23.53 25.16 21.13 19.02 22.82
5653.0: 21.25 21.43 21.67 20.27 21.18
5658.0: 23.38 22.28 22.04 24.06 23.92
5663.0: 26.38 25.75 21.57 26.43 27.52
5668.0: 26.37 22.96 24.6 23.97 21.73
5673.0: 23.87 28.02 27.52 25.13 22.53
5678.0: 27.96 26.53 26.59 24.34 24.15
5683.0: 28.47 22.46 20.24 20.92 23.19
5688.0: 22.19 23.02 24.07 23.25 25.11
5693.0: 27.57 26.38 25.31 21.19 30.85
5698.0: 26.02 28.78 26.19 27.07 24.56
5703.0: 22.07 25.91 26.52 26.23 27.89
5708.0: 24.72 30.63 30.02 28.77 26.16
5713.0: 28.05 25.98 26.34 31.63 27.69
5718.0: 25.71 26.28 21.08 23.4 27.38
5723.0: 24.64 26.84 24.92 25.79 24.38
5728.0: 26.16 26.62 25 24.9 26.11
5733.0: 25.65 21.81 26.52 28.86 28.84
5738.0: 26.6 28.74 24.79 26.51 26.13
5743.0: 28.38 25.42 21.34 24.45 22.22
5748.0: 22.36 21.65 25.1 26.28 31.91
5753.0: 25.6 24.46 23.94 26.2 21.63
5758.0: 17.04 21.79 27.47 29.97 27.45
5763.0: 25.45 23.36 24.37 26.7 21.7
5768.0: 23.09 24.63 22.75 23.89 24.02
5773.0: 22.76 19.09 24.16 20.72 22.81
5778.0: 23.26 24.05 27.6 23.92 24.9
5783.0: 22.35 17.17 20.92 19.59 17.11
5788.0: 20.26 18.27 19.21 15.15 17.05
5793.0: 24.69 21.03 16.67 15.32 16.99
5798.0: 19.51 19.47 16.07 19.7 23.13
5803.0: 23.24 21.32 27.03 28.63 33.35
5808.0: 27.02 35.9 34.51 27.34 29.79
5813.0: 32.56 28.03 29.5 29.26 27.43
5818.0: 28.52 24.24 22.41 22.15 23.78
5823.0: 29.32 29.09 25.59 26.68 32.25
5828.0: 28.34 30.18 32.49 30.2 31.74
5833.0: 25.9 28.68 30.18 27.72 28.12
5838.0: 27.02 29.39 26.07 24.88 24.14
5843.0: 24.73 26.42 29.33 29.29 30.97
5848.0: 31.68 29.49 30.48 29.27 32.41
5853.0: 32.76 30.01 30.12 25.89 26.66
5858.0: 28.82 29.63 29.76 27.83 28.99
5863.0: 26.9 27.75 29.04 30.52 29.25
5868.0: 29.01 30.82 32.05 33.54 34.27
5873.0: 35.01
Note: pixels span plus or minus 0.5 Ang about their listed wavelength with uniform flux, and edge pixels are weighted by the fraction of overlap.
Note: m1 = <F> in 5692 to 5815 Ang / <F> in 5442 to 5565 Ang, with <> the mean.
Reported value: 1.1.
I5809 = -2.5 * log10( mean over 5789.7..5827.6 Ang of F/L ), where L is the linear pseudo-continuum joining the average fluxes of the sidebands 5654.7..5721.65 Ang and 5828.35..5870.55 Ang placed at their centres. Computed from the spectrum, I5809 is 0.13 mag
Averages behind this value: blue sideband 25.2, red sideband 29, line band 24.9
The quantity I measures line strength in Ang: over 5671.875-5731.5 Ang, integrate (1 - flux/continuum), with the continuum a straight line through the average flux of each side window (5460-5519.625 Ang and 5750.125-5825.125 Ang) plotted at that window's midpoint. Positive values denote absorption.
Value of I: -4.92 Ang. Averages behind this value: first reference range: 23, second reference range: 24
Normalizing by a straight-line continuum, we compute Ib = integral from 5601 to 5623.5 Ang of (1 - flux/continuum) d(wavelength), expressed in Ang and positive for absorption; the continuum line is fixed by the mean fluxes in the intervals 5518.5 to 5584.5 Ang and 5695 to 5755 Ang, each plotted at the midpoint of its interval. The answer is 1.3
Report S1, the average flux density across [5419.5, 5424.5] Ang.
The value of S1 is 24.7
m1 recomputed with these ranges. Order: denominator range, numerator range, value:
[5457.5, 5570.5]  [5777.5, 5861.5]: 1.11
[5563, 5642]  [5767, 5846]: 1.08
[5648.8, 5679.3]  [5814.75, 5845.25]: 1.16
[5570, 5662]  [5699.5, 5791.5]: 1.08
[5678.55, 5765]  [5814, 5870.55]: 1.12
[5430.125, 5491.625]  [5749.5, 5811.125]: 1.00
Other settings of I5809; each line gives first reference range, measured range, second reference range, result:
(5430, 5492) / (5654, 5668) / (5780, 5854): 0.05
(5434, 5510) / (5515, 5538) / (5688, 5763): 0.08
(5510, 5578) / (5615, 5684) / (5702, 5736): 0.06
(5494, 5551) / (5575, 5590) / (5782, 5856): 0.11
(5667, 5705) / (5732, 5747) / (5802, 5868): 0.01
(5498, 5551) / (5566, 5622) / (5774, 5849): 0.07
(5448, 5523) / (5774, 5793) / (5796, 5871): 0.27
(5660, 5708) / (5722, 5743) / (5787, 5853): -0.03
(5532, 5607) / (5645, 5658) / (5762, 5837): 0.10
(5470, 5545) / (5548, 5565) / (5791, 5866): 0.05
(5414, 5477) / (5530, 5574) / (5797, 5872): 0.03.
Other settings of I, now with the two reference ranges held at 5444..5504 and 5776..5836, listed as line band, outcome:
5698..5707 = -0.62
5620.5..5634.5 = 0.73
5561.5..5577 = 0.46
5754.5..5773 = 0.34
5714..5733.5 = -1.10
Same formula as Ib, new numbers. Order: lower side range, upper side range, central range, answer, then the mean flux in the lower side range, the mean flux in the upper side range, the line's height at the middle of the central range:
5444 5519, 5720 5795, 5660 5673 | -0.4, 23.3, 23.9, 23.7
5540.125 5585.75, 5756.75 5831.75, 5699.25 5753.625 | -4.5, 23.5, 24.3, 24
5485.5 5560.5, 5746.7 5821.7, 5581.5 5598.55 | 1.4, 23.8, 23.7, 23.8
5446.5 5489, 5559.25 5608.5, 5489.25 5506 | -1.7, 22.9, 22.6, 22.8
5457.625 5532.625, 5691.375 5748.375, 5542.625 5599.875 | 2.6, 22.9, 26.1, 24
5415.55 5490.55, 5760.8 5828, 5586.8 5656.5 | 2.8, 23.4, 24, 23.7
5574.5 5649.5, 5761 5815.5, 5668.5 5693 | -1.3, 22.9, 23.4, 23.1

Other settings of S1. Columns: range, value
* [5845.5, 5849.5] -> 30.4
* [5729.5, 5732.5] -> 25.3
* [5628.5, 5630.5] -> 22.8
